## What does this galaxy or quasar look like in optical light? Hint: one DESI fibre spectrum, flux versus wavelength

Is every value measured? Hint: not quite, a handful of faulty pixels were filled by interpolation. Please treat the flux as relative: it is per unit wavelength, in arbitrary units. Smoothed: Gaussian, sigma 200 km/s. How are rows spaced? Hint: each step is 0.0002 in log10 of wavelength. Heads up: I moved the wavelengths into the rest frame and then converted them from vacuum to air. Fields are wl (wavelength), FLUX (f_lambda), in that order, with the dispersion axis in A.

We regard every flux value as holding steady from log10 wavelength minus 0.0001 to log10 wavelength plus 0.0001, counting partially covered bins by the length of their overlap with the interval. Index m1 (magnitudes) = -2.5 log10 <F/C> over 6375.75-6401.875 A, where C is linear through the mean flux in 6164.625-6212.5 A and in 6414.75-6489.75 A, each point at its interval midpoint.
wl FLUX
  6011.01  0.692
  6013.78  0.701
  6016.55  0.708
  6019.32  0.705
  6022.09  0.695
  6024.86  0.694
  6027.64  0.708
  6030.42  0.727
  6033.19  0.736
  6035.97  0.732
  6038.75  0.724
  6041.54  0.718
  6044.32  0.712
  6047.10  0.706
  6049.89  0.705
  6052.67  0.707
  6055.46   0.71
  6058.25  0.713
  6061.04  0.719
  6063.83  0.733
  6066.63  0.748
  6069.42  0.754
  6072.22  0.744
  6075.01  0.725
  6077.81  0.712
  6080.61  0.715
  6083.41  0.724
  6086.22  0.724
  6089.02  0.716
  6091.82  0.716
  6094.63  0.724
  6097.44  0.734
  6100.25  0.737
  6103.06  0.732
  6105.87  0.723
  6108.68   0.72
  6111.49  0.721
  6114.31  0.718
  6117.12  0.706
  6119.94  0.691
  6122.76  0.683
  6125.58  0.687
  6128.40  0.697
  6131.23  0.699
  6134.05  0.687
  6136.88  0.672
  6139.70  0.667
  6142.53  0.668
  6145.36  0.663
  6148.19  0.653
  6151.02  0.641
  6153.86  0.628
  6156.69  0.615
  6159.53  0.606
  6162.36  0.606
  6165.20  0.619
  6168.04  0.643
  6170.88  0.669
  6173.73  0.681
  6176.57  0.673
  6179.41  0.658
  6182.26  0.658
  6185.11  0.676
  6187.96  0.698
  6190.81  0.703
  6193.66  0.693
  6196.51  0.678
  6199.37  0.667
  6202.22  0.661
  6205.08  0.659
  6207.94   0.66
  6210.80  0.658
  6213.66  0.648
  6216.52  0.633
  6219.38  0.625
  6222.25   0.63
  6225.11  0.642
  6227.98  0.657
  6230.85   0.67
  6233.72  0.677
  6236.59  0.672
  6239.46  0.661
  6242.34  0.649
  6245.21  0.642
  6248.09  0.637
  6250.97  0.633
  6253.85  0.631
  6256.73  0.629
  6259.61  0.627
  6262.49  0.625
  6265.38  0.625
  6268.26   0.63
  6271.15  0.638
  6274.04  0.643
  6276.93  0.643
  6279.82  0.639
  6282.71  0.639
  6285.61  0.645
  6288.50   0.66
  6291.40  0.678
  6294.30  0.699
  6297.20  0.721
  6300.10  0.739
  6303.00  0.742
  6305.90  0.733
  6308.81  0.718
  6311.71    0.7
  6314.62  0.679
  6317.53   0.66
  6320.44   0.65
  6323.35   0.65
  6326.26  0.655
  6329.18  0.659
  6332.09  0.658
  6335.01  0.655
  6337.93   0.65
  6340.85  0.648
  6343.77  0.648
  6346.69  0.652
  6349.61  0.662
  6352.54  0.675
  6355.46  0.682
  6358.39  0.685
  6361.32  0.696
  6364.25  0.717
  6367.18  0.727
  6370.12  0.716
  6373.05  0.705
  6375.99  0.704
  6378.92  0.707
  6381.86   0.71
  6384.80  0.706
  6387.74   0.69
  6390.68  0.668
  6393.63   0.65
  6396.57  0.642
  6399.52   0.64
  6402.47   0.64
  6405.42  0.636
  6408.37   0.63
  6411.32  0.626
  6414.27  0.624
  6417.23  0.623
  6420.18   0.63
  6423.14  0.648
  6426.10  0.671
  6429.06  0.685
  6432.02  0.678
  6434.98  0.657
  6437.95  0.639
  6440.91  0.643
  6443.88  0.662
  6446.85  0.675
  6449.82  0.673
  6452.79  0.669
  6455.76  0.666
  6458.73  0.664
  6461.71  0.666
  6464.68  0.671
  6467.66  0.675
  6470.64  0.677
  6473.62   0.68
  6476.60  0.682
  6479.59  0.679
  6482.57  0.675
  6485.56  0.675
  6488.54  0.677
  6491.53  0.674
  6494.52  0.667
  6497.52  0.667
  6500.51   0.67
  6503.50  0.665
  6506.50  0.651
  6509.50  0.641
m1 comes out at -0.02 mag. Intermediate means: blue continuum 0.669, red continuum 0.665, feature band 0.677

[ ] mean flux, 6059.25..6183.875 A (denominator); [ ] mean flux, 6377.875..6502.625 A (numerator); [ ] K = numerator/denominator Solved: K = 0.96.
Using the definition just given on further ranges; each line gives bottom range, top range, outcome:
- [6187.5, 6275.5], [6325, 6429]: 1.02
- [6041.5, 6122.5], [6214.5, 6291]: 0.89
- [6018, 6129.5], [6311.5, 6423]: 0.93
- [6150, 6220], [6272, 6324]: 1.04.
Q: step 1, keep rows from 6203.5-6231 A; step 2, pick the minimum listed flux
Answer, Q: 0.625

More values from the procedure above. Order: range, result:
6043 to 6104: 0.705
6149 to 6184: 0.606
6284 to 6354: 0.645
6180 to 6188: 0.658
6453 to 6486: 0.664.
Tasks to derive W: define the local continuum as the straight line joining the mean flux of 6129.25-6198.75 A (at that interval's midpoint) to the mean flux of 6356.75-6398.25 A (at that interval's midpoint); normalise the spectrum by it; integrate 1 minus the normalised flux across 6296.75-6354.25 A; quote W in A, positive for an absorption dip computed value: 0.8 A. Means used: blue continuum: 0.661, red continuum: 0.694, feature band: 0.677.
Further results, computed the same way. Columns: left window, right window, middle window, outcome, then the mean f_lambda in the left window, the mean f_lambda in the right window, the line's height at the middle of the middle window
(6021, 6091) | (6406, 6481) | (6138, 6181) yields 3.53 A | 0.72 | 0.659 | 0.704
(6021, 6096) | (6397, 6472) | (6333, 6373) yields -0.60 A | 0.72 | 0.655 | 0.669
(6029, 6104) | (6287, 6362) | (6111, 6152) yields 1.70 A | 0.724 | 0.679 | 0.713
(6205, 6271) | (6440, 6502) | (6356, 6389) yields -2.28 A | 0.644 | 0.671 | 0.66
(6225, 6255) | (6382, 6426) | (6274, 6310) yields -1.91 A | 0.652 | 0.649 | 0.651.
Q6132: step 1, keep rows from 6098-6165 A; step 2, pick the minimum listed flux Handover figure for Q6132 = 0.606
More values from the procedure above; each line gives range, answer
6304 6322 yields 0.65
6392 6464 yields 0.623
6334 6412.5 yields 0.626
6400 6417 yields 0.624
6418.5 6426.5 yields 0.63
